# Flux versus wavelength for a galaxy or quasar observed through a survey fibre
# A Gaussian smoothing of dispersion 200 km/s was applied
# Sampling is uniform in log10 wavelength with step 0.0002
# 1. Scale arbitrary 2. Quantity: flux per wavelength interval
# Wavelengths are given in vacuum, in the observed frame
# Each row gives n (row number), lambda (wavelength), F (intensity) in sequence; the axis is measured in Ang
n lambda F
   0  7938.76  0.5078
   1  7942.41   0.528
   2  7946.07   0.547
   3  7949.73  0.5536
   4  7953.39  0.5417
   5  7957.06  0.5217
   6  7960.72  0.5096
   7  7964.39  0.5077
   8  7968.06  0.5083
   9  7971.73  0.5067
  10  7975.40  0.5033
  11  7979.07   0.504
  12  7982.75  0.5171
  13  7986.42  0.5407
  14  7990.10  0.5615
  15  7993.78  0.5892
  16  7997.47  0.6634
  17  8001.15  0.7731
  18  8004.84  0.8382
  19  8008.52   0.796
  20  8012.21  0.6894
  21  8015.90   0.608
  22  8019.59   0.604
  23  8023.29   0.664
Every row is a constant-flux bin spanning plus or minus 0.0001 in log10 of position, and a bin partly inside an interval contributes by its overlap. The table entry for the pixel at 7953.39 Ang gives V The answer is 0.5417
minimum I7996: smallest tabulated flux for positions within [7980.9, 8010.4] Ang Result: 0.5171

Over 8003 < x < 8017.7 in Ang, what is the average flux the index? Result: 0.734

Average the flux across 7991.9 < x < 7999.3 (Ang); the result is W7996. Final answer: 0.625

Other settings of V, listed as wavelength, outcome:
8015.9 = 0.608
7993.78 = 0.5892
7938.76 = 0.5078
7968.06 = 0.5083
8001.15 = 0.7731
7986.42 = 0.5407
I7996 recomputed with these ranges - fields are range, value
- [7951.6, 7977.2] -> 0.5033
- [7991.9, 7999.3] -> 0.5892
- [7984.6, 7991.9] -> 0.5407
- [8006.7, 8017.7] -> 0.608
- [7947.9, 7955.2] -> 0.5417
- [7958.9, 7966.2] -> 0.5077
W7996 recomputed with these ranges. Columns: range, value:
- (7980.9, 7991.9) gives 0.54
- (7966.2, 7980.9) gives 0.506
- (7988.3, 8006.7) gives 0.686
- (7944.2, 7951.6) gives 0.55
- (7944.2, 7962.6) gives 0.535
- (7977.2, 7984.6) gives 0.511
